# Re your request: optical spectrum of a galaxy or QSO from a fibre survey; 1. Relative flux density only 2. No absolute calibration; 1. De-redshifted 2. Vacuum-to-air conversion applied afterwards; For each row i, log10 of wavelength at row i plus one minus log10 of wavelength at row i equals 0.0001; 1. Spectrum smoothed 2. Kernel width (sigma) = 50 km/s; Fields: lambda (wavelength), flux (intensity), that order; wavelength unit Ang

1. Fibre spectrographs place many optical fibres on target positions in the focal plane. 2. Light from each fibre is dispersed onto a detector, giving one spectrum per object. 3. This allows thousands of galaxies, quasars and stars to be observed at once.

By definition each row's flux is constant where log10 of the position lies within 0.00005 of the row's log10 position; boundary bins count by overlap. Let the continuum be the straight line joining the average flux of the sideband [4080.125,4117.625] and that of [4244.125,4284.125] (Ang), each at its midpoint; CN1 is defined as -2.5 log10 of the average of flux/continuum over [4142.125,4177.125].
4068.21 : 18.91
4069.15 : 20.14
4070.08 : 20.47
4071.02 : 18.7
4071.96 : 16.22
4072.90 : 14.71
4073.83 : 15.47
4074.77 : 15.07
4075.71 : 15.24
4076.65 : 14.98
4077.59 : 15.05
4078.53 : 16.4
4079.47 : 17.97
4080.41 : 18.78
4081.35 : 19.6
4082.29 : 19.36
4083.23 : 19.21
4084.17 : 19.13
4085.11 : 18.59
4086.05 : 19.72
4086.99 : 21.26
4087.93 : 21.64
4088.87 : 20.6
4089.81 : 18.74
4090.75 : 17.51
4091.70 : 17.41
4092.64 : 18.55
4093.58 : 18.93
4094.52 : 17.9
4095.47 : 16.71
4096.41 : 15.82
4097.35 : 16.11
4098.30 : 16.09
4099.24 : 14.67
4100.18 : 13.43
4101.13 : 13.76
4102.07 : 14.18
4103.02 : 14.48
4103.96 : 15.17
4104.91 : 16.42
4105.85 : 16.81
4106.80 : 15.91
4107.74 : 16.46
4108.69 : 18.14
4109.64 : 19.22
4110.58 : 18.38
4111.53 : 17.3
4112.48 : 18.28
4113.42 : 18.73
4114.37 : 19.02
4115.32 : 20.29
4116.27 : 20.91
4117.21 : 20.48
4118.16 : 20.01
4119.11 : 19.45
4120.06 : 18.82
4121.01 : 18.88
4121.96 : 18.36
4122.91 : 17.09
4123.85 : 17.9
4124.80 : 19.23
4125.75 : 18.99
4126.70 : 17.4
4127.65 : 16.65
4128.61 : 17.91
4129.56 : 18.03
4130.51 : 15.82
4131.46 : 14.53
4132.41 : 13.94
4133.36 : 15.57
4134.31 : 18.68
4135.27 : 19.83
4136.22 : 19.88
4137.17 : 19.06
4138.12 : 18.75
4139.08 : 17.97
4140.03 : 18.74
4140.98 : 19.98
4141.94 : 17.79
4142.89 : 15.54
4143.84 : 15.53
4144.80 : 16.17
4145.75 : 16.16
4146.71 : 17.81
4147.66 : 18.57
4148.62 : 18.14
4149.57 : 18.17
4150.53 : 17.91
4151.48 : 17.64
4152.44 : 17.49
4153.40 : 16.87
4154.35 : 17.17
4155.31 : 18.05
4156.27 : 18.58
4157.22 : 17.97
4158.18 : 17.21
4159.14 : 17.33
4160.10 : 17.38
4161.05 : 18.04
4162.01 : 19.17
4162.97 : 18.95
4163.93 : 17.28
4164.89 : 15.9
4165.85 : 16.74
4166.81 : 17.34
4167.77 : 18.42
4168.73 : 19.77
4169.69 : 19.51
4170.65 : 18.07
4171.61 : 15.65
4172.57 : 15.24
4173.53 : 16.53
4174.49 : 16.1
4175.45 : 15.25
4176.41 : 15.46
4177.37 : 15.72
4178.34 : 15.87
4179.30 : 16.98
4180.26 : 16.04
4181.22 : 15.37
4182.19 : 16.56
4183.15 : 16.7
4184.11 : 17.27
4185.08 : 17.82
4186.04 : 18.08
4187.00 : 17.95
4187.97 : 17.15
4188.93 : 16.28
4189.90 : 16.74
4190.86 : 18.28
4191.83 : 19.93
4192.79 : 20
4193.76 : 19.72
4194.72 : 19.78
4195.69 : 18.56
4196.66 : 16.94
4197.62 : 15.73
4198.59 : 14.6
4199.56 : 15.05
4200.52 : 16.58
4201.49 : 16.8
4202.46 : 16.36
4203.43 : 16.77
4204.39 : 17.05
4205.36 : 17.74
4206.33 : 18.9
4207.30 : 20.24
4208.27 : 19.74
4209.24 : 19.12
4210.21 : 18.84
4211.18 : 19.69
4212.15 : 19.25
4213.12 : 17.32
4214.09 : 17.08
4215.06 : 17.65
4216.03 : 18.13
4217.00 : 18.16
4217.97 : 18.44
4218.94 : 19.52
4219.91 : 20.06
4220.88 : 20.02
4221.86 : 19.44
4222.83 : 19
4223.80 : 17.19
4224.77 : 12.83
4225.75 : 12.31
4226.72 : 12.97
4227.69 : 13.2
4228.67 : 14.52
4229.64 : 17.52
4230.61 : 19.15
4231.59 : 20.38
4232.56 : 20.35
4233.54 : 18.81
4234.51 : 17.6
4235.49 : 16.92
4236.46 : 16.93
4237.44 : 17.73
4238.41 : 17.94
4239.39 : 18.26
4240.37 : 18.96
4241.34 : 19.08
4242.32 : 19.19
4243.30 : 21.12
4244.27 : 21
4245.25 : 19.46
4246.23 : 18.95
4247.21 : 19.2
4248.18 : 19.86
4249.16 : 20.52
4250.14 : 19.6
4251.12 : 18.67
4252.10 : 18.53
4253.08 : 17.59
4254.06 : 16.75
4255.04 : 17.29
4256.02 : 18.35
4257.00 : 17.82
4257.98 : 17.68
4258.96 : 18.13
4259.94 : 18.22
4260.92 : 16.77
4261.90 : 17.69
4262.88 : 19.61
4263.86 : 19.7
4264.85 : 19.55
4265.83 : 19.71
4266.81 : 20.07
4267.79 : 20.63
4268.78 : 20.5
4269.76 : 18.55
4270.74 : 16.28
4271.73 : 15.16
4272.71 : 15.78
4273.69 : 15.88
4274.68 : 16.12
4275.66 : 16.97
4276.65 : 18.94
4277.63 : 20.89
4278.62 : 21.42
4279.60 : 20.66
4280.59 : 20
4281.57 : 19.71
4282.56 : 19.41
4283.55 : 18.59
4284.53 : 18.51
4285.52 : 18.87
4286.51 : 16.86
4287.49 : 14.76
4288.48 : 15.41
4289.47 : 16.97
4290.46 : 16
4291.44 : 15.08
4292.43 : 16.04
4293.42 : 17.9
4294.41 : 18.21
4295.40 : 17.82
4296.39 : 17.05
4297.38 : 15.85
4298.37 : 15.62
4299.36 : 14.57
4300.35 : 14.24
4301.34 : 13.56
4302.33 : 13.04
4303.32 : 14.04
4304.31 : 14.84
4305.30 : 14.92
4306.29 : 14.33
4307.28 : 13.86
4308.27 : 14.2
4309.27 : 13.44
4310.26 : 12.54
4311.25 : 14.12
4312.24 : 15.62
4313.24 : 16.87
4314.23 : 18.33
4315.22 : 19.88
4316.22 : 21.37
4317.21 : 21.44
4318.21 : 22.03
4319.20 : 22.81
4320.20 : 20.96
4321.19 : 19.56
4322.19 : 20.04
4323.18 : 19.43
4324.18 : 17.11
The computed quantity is 0.05 mag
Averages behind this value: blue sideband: 17.8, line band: 17.3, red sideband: 18.7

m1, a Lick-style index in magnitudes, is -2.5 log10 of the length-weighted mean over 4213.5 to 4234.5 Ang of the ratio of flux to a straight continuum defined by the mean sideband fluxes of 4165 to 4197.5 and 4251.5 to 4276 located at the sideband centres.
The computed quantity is 0.01 mag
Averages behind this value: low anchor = 17.3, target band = 17.5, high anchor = 18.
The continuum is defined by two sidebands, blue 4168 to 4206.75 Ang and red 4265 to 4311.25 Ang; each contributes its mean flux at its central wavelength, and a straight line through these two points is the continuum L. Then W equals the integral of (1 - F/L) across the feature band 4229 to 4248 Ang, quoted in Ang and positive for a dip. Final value -2.11 Ang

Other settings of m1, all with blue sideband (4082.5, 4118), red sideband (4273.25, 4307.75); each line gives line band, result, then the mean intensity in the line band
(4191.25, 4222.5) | -0.063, 18.2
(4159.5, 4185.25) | 0.025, 17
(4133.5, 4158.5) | -0.022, 17.9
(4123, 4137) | 0.008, 17.5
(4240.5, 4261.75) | -0.107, 18.7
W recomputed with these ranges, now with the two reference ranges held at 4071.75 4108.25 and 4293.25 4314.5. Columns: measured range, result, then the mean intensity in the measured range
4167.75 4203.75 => -1.98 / 17.1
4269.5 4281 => -1.96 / 18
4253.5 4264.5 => -1.75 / 18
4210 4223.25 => -2.36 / 18.8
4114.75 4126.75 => -1.69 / 19.1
